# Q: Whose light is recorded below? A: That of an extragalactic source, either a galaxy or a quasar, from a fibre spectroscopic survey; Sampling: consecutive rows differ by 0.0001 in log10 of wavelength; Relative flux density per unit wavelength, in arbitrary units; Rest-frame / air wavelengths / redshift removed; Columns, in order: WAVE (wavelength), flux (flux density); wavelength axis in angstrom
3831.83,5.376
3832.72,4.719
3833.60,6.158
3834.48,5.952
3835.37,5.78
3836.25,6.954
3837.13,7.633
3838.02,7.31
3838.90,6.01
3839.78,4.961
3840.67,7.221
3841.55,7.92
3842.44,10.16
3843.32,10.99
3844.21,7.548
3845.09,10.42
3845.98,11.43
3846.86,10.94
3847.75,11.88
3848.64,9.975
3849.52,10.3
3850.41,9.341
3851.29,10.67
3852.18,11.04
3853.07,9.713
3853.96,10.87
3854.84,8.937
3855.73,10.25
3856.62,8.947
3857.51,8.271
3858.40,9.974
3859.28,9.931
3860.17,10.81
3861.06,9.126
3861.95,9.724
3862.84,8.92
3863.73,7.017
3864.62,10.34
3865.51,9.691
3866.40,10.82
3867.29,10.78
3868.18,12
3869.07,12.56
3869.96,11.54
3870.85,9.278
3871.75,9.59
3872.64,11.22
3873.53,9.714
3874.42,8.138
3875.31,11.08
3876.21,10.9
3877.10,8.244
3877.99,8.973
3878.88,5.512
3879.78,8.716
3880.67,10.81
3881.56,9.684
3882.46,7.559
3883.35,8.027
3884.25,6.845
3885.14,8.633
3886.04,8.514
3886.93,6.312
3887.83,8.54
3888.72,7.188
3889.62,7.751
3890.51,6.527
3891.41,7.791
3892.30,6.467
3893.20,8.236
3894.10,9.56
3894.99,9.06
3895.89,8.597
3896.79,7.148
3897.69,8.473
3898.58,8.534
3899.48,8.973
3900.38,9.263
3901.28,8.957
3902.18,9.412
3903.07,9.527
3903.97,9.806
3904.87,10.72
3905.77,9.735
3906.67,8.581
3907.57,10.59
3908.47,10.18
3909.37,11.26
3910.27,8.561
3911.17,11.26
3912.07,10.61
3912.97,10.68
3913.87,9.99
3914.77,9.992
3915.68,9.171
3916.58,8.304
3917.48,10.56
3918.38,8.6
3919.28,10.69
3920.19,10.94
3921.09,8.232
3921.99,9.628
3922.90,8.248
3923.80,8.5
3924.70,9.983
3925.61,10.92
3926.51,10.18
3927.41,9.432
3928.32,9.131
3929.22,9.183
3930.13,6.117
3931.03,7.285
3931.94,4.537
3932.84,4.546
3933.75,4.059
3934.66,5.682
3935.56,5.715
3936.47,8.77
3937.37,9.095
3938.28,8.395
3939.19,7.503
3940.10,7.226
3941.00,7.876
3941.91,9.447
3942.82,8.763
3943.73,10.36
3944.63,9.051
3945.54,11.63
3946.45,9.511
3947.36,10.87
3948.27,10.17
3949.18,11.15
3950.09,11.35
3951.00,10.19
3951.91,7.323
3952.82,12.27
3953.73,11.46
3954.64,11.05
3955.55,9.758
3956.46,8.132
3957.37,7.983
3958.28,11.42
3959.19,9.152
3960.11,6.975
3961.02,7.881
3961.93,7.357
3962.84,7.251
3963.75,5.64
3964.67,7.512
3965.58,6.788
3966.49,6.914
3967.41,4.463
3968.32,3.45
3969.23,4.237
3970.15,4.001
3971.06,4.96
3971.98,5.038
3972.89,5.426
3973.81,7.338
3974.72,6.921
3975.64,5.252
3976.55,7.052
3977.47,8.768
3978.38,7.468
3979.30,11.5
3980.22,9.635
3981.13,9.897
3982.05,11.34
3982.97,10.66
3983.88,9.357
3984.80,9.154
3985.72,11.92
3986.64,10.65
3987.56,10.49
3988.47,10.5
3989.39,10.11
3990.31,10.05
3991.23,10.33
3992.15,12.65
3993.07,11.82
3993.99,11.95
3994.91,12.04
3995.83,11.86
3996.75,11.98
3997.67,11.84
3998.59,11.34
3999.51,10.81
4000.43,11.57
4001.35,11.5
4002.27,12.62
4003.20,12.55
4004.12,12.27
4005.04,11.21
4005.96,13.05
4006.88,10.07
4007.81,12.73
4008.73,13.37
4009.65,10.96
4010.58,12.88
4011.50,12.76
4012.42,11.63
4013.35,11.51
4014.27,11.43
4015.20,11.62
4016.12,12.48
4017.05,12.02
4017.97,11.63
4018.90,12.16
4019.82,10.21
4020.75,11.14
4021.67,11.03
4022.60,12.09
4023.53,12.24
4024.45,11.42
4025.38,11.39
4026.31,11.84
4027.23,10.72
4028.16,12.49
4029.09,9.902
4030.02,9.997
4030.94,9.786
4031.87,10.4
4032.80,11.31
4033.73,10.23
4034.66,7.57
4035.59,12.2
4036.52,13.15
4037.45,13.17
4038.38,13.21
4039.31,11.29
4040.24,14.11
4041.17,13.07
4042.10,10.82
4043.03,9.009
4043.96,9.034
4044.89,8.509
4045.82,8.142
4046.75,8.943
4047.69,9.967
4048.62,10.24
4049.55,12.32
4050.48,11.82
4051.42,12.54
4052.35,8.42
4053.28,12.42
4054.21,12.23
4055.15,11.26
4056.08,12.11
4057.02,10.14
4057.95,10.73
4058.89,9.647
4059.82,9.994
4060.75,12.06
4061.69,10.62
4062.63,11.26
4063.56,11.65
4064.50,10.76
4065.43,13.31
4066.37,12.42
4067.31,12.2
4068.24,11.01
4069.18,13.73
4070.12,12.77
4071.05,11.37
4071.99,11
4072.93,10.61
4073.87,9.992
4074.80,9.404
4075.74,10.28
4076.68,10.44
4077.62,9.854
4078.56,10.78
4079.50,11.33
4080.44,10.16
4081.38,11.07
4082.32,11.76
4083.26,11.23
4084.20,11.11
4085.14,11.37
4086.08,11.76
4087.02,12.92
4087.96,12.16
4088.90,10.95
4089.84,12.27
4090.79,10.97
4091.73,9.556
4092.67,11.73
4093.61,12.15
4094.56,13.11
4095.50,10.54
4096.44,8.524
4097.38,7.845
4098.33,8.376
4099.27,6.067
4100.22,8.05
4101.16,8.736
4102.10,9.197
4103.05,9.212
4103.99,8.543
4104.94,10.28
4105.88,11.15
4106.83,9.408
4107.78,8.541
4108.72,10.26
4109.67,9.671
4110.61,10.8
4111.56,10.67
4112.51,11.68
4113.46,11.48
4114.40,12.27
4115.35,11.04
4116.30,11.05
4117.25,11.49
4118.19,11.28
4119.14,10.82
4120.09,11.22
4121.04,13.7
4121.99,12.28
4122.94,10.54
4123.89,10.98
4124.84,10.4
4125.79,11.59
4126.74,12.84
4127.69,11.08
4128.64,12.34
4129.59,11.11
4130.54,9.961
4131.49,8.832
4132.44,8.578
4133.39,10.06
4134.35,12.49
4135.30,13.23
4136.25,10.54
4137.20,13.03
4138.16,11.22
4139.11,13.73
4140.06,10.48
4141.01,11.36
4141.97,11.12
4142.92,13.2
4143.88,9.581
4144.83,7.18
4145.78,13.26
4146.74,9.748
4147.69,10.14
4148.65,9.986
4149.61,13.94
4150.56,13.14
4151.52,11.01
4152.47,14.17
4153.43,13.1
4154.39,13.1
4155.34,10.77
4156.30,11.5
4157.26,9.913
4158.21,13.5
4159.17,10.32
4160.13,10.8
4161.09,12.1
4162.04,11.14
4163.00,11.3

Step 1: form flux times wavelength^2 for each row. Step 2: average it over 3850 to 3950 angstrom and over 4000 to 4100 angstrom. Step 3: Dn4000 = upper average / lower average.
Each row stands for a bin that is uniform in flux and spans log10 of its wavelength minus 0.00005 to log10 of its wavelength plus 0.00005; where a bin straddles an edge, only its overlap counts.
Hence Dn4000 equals 1.32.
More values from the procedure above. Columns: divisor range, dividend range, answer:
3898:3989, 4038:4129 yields 1.34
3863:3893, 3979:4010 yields 1.33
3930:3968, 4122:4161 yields 1.51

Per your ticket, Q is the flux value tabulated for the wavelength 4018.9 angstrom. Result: 12.16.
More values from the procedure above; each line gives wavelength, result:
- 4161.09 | 12.1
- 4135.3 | 13.23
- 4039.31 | 11.29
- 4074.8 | 9.404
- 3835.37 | 5.78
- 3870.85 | 9.278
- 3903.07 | 9.527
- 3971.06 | 4.96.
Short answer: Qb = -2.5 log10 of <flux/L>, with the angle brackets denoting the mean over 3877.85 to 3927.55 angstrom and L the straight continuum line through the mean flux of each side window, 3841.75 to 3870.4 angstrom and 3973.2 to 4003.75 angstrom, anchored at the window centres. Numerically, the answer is 0.14 mag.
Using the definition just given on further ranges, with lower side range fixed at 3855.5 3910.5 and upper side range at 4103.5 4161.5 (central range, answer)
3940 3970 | 0.14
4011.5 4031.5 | -0.11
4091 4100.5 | 0.13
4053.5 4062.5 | -0.04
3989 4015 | -0.16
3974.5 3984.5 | 0.12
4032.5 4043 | -0.13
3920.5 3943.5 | 0.20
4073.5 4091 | -0.03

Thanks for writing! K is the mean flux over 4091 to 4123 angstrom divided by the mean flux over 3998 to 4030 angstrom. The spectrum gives 0.88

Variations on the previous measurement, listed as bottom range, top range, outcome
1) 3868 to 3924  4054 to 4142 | 1.19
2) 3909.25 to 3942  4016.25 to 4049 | 1.28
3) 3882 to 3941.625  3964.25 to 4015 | 1.15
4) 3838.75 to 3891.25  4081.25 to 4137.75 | 1.16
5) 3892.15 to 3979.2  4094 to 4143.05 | 1.26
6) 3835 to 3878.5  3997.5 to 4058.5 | 1.19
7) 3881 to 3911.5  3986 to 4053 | 1.30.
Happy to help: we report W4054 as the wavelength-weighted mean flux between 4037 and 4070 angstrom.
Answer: 11.2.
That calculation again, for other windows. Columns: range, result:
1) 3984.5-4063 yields 11.3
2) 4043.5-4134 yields 10.8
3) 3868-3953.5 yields 9.01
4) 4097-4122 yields 10.2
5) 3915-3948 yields 8.58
